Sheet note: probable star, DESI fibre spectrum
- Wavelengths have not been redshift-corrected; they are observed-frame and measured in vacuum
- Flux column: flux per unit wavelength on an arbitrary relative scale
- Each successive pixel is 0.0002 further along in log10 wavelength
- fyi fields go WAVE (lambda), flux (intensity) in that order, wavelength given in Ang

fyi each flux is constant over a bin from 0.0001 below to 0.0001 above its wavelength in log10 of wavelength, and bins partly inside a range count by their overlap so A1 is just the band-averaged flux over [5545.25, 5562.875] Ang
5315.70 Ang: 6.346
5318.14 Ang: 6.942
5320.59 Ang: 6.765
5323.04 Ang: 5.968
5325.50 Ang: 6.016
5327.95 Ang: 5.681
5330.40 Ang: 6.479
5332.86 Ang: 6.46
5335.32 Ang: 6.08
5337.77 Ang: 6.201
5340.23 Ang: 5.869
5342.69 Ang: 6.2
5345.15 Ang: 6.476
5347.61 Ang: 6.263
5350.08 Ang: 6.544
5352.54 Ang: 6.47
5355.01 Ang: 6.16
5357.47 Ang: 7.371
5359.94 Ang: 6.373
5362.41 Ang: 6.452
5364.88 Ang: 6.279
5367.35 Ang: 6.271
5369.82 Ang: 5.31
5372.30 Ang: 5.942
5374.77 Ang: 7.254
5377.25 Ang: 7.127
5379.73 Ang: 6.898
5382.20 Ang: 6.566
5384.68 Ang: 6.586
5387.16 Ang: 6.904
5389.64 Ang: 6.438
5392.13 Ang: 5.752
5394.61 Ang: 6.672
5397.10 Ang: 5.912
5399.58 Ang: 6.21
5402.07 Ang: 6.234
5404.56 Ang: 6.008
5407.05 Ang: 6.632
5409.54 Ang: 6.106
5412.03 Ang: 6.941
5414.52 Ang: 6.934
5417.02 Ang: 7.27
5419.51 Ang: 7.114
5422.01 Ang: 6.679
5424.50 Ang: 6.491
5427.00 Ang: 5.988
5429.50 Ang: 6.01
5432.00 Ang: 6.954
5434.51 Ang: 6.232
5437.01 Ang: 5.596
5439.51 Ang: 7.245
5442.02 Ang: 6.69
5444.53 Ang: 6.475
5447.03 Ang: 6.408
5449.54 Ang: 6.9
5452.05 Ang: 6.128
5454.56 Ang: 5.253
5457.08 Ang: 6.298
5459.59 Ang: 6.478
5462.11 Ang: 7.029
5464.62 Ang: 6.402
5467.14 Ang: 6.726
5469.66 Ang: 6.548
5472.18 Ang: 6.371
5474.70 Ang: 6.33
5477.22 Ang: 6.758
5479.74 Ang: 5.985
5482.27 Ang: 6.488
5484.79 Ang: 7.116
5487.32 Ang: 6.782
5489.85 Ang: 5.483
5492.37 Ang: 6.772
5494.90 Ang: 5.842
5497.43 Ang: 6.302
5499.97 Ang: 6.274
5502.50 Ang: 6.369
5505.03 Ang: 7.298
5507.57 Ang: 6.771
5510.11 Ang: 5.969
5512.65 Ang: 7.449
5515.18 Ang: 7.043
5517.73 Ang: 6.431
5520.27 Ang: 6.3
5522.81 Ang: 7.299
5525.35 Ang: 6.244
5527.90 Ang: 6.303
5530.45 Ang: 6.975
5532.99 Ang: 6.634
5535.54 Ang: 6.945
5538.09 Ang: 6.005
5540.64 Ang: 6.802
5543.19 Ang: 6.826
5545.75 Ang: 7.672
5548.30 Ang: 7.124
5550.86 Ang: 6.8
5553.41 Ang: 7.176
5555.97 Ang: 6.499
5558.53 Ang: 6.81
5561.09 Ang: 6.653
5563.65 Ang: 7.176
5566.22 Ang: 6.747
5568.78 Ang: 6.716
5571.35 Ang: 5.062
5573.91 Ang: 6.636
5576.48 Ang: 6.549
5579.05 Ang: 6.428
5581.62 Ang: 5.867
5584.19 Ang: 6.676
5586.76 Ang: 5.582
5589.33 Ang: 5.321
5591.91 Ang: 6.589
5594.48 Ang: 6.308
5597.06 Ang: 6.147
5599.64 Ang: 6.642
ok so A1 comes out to 6.94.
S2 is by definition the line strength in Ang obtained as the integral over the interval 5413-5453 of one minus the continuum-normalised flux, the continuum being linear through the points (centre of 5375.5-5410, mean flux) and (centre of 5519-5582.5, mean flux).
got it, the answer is -0.5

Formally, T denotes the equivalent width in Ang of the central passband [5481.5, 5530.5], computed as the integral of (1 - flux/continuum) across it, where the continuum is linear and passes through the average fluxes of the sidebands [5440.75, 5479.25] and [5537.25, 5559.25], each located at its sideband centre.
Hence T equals 0.8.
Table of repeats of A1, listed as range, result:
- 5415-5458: 6.46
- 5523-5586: 6.64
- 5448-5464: 6.35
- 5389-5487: 6.46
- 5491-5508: 6.5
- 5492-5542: 6.6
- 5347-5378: 6.44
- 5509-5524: 6.75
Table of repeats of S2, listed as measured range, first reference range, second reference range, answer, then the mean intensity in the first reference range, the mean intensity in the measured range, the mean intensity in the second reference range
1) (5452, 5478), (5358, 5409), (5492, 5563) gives 0.7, 6.4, 6.4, 6.7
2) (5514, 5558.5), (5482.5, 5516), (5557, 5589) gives -2.1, 6.57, 6.77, 6.38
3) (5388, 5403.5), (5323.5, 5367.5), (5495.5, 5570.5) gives 0.5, 6.31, 6.22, 6.73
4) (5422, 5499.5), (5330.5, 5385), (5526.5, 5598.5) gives 0.8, 6.41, 6.41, 6.54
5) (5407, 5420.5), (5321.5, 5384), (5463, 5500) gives -1.0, 6.35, 6.85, 6.42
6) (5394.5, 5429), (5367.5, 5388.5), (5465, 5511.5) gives 0.2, 6.56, 6.5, 6.46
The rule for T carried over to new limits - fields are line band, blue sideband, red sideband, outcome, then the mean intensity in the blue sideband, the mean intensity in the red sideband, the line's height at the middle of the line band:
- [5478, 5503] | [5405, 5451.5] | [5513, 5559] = 1.3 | 6.58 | 6.79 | 6.7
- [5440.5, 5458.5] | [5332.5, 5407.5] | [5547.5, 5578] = 0.5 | 6.38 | 6.65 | 6.49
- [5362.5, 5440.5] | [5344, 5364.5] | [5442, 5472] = 0.0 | 6.5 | 6.43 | 6.47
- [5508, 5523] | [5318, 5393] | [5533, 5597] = -0.5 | 6.39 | 6.53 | 6.5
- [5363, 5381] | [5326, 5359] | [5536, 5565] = -0.1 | 6.32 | 6.87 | 6.4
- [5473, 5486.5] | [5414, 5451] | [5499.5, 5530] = 0.2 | 6.59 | 6.66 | 6.63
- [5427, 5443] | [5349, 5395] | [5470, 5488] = 0.3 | 6.49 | 6.54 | 6.52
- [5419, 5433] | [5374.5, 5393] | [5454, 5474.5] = 0.1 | 6.68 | 6.42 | 6.54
